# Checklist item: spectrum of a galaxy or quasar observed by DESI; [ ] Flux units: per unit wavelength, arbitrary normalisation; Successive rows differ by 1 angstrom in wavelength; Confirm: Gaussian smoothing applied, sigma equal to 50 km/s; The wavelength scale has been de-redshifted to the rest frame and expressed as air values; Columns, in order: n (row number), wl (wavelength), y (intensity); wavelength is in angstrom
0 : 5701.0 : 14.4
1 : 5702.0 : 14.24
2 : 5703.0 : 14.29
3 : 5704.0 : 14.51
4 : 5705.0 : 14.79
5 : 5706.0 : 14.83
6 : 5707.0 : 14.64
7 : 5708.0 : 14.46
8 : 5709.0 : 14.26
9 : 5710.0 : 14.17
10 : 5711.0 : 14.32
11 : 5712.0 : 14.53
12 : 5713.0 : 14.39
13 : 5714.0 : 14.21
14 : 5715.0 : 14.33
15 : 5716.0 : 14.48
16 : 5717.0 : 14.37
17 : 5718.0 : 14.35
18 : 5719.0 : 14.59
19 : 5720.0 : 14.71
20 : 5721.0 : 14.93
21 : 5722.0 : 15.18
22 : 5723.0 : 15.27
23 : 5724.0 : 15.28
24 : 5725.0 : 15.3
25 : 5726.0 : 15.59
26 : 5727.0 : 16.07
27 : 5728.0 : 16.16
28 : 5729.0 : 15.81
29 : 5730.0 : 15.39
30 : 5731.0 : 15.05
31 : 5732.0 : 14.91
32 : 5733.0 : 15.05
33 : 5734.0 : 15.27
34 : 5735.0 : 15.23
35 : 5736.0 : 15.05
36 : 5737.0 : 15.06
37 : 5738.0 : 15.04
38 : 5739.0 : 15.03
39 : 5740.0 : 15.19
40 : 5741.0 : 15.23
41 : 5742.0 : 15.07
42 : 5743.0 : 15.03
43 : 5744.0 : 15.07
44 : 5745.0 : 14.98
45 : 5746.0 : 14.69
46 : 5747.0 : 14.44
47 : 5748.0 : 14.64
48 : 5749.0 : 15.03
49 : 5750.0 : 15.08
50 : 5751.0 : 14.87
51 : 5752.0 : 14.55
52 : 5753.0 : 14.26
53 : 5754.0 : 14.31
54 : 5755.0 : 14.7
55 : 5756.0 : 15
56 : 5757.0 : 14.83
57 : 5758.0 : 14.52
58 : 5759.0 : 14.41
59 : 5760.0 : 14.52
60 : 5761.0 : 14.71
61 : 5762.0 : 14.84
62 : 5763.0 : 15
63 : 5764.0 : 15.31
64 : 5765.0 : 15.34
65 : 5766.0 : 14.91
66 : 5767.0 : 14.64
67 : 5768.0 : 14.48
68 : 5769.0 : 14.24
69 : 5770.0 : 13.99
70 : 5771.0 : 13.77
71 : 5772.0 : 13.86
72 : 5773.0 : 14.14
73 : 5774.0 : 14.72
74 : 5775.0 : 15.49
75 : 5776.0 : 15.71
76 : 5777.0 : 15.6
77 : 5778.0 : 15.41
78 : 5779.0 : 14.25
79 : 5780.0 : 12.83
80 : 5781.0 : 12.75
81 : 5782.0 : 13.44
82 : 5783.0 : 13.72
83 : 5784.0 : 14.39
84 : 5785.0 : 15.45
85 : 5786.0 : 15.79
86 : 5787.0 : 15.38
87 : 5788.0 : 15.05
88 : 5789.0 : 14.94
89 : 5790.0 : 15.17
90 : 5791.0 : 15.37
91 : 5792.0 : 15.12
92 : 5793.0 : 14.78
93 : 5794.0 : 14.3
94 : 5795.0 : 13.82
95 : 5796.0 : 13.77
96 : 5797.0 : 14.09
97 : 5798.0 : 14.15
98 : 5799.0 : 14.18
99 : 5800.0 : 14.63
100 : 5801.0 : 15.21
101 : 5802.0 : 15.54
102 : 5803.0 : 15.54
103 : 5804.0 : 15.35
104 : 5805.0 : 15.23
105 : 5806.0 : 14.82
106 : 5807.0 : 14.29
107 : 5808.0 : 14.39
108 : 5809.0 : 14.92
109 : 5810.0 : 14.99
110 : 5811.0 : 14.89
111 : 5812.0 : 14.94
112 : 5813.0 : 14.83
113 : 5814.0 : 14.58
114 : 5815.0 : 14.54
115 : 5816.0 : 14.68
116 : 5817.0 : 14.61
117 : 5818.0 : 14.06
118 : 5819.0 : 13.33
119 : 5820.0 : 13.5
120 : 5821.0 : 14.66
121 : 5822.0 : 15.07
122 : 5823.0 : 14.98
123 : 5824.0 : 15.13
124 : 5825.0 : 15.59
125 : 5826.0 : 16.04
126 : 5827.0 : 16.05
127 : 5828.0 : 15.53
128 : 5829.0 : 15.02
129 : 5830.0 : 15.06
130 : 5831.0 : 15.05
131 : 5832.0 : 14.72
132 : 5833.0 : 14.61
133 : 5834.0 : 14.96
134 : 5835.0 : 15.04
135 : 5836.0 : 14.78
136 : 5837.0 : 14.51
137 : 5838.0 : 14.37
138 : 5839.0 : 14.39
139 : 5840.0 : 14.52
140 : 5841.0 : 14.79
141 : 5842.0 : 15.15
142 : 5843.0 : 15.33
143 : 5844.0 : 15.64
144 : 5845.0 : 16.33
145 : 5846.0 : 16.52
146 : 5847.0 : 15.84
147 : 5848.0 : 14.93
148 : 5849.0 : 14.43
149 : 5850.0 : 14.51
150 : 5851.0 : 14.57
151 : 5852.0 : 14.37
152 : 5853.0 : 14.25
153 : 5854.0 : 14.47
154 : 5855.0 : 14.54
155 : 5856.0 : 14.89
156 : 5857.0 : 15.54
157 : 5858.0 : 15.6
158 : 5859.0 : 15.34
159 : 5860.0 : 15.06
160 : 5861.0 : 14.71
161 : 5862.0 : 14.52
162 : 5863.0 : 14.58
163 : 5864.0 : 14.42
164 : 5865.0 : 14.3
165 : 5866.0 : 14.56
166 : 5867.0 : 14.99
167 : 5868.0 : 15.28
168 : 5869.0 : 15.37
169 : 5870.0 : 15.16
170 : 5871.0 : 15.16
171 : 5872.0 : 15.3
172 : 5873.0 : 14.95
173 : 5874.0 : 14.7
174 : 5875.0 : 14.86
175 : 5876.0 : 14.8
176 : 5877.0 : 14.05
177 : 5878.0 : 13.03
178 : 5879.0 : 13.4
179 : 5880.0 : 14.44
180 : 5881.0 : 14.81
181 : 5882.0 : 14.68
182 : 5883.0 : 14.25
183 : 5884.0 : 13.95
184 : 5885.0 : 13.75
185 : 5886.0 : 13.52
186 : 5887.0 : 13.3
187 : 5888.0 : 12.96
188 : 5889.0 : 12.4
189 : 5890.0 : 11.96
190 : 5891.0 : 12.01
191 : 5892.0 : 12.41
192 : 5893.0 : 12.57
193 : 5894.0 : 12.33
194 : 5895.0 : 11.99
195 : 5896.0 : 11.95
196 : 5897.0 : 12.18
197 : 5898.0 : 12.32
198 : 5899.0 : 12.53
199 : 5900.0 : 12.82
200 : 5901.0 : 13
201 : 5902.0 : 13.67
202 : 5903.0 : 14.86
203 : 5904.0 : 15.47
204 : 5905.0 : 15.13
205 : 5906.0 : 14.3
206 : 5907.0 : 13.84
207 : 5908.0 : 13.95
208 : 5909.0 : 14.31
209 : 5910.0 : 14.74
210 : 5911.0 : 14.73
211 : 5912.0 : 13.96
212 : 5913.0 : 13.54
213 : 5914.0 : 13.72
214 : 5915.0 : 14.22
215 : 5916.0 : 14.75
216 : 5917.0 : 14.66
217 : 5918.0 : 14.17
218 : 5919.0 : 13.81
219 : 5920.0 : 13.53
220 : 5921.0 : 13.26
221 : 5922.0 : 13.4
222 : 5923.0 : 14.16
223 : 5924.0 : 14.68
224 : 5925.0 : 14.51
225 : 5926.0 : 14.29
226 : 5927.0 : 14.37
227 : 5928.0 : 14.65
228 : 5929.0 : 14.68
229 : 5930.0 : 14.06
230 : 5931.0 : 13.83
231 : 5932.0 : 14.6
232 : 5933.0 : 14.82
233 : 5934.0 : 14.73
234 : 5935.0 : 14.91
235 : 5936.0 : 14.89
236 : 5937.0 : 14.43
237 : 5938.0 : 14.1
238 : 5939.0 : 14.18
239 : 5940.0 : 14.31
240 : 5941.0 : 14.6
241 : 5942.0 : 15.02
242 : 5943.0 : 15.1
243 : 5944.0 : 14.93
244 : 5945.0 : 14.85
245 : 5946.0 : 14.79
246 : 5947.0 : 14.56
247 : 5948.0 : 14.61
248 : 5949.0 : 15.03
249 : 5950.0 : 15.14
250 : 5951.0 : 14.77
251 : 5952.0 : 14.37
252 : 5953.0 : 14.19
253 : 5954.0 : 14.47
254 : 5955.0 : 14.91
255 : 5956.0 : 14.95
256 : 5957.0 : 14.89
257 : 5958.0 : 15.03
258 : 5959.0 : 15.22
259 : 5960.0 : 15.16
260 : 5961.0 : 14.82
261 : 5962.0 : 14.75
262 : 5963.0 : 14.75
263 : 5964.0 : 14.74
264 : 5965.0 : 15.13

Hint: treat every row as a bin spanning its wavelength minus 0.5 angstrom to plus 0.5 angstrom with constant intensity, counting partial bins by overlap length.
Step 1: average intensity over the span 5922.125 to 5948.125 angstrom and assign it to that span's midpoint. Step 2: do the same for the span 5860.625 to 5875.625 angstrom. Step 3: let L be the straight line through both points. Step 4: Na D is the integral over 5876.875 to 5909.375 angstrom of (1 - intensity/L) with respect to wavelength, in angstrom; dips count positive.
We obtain 3.0 angstrom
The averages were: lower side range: 14.9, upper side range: 14.5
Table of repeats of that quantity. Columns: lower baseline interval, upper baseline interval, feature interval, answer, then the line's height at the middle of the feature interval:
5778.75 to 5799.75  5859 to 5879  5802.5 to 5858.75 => -1.3 angstrom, 14.6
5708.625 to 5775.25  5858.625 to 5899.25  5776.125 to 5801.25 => -0.1 angstrom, 14.5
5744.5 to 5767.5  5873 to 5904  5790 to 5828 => -1.5 angstrom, 14.2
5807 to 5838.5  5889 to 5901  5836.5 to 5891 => -4.8 angstrom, 13.4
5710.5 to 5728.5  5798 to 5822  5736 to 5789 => 0.3 angstrom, 14.8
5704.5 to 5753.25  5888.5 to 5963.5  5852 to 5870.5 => -0.6 angstrom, 14.4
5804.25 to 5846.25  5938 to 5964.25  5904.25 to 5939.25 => 1.2 angstrom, 14.8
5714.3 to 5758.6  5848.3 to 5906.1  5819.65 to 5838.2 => -0.8 angstrom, 14.4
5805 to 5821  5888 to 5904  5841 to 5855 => -1.3 angstrom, 13.8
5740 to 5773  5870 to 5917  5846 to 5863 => -1.1 angstrom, 14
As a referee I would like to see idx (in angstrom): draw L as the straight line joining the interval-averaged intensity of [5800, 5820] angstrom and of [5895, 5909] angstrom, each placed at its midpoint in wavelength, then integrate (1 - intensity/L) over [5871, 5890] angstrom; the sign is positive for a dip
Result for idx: -0.3 angstrom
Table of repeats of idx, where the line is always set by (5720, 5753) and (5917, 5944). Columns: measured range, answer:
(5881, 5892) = 0.9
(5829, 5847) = -0.4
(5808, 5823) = 0.3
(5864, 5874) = -0.2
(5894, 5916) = 1.2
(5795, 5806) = 0.1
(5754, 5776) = 0.5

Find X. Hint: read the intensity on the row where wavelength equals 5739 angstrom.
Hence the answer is 15.03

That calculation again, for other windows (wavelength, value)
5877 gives 14.05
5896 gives 11.95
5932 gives 14.6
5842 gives 15.15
